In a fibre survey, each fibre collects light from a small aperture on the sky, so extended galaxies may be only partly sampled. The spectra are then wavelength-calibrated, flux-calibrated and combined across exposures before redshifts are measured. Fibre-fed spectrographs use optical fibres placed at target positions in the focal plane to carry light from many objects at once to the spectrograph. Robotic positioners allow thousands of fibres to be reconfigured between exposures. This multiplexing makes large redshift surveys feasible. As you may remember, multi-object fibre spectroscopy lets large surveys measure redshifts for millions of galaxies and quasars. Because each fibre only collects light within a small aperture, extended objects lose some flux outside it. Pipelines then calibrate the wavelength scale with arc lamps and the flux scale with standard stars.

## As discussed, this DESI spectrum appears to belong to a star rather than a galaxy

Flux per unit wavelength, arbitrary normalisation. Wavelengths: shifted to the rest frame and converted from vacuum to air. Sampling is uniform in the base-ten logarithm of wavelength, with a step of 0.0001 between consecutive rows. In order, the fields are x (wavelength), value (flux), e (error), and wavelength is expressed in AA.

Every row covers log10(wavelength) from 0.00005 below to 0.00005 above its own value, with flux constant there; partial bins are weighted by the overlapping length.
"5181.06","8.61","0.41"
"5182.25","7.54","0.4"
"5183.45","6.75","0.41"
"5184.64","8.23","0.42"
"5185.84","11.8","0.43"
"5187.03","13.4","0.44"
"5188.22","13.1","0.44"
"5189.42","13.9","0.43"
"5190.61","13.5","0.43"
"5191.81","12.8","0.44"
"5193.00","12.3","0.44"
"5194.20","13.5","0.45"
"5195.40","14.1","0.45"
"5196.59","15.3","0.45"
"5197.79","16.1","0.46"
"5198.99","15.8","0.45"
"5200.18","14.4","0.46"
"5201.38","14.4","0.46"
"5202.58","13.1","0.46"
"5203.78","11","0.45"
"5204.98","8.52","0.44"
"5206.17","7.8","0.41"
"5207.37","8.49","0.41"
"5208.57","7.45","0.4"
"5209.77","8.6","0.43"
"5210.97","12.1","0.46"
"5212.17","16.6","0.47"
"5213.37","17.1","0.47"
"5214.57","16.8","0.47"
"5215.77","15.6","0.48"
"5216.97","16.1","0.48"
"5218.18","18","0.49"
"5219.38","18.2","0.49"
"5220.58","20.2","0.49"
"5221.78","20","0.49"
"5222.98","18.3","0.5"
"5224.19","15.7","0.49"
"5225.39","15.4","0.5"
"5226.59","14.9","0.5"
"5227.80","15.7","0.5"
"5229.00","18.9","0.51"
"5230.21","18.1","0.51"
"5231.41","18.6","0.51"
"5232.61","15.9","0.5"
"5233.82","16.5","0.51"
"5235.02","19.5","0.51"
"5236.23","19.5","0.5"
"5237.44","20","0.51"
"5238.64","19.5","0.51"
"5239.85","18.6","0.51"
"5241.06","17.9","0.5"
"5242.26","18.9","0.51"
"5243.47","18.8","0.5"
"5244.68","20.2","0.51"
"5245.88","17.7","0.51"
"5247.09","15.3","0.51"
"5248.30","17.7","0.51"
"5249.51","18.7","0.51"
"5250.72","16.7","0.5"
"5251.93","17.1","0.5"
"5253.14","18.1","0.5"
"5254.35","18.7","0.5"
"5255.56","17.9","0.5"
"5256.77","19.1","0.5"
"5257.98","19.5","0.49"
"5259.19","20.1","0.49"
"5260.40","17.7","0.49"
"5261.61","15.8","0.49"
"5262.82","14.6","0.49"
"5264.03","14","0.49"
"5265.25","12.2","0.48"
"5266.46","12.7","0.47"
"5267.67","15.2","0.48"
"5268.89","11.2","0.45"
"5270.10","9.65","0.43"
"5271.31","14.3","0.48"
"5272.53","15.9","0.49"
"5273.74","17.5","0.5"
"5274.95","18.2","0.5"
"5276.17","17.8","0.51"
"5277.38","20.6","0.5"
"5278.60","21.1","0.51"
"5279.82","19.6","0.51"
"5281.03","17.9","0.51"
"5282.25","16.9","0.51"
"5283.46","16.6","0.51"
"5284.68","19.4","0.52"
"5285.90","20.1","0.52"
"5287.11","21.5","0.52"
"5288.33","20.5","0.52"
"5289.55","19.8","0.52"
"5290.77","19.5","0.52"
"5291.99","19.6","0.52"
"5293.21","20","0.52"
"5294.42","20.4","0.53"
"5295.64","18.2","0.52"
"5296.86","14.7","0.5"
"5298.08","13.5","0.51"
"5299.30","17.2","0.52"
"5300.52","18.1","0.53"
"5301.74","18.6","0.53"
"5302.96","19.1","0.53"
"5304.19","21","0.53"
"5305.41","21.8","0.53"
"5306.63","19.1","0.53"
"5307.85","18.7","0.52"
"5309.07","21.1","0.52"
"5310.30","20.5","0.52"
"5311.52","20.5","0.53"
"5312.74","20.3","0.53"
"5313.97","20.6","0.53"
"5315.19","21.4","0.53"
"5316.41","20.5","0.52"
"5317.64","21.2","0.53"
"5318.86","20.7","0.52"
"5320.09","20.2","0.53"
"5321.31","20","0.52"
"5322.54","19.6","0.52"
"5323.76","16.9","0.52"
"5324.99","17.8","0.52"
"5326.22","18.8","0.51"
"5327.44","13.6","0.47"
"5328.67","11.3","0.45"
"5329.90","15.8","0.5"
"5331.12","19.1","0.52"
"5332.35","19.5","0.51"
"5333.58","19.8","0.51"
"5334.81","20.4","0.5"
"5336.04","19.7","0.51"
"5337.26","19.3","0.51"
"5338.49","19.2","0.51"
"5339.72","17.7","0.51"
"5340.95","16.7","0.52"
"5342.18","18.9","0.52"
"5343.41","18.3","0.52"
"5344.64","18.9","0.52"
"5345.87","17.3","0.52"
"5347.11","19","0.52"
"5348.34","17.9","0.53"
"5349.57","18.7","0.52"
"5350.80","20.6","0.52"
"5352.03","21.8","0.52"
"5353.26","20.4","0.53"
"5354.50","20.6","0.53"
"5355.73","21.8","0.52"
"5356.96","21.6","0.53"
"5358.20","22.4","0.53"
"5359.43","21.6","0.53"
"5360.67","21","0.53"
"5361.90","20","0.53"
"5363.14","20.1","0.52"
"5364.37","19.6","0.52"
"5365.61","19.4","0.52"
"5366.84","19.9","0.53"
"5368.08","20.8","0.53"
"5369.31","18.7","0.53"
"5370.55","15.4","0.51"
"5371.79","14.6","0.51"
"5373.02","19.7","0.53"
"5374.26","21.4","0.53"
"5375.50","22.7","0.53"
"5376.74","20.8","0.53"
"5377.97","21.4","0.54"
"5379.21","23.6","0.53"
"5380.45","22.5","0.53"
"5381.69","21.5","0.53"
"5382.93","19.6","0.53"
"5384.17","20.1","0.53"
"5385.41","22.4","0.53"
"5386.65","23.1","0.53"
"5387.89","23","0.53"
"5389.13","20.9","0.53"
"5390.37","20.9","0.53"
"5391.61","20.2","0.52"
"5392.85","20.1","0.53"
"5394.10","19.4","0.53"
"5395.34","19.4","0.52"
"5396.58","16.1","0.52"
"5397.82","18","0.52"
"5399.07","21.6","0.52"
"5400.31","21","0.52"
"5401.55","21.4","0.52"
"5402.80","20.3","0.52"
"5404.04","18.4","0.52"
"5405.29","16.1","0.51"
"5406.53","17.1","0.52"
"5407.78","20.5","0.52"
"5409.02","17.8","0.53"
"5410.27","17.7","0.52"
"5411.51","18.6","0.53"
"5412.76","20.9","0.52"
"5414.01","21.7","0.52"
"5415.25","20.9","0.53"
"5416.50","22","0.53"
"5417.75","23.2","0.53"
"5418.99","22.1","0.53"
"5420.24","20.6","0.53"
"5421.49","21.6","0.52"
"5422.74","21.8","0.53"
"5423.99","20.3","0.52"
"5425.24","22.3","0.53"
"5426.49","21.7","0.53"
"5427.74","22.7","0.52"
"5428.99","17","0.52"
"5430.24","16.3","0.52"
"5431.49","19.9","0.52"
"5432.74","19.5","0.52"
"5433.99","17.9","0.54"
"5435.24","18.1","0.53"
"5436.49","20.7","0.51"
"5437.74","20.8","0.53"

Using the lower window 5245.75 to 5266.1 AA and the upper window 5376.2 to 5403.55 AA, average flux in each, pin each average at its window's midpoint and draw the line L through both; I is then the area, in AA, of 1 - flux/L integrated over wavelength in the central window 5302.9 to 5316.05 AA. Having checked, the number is -1.34 AA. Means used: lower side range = 17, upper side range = 20.8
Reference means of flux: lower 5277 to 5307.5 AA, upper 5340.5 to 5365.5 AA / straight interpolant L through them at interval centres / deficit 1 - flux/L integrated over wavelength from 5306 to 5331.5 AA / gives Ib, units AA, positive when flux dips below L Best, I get 0.6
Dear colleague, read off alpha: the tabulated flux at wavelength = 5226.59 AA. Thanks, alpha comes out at 14.9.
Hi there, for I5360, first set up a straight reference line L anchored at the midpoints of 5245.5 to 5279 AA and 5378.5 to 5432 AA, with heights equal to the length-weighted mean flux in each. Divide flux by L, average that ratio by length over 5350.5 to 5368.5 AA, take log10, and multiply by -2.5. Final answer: -0.09 mag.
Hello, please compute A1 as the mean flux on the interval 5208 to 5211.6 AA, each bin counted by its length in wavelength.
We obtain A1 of 9.46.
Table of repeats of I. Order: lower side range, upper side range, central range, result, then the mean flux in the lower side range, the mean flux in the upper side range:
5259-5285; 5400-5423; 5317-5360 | -2.3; 16.2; 20.2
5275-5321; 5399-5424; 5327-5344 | 1.6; 19.4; 20.2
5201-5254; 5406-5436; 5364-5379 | -0.4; 16.2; 20.1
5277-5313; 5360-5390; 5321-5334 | 1.5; 19.2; 20.5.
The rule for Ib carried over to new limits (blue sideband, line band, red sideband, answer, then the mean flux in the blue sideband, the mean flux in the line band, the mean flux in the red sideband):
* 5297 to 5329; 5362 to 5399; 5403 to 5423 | -1.0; 18.9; 20.2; 20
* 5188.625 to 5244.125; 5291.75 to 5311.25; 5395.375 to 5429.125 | -1.5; 15.5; 18.9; 20.2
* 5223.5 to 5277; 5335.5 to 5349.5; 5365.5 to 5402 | 0.6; 17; 18.5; 20.3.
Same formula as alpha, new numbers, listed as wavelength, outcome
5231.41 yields 18.6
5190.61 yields 13.5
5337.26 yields 19.3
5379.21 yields 23.6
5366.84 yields 19.9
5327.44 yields 13.6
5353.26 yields 20.4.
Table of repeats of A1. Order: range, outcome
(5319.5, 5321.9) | 20.1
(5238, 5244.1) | 18.8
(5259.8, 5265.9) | 14.8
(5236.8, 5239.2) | 19.8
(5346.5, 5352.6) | 19.6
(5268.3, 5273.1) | 12.7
